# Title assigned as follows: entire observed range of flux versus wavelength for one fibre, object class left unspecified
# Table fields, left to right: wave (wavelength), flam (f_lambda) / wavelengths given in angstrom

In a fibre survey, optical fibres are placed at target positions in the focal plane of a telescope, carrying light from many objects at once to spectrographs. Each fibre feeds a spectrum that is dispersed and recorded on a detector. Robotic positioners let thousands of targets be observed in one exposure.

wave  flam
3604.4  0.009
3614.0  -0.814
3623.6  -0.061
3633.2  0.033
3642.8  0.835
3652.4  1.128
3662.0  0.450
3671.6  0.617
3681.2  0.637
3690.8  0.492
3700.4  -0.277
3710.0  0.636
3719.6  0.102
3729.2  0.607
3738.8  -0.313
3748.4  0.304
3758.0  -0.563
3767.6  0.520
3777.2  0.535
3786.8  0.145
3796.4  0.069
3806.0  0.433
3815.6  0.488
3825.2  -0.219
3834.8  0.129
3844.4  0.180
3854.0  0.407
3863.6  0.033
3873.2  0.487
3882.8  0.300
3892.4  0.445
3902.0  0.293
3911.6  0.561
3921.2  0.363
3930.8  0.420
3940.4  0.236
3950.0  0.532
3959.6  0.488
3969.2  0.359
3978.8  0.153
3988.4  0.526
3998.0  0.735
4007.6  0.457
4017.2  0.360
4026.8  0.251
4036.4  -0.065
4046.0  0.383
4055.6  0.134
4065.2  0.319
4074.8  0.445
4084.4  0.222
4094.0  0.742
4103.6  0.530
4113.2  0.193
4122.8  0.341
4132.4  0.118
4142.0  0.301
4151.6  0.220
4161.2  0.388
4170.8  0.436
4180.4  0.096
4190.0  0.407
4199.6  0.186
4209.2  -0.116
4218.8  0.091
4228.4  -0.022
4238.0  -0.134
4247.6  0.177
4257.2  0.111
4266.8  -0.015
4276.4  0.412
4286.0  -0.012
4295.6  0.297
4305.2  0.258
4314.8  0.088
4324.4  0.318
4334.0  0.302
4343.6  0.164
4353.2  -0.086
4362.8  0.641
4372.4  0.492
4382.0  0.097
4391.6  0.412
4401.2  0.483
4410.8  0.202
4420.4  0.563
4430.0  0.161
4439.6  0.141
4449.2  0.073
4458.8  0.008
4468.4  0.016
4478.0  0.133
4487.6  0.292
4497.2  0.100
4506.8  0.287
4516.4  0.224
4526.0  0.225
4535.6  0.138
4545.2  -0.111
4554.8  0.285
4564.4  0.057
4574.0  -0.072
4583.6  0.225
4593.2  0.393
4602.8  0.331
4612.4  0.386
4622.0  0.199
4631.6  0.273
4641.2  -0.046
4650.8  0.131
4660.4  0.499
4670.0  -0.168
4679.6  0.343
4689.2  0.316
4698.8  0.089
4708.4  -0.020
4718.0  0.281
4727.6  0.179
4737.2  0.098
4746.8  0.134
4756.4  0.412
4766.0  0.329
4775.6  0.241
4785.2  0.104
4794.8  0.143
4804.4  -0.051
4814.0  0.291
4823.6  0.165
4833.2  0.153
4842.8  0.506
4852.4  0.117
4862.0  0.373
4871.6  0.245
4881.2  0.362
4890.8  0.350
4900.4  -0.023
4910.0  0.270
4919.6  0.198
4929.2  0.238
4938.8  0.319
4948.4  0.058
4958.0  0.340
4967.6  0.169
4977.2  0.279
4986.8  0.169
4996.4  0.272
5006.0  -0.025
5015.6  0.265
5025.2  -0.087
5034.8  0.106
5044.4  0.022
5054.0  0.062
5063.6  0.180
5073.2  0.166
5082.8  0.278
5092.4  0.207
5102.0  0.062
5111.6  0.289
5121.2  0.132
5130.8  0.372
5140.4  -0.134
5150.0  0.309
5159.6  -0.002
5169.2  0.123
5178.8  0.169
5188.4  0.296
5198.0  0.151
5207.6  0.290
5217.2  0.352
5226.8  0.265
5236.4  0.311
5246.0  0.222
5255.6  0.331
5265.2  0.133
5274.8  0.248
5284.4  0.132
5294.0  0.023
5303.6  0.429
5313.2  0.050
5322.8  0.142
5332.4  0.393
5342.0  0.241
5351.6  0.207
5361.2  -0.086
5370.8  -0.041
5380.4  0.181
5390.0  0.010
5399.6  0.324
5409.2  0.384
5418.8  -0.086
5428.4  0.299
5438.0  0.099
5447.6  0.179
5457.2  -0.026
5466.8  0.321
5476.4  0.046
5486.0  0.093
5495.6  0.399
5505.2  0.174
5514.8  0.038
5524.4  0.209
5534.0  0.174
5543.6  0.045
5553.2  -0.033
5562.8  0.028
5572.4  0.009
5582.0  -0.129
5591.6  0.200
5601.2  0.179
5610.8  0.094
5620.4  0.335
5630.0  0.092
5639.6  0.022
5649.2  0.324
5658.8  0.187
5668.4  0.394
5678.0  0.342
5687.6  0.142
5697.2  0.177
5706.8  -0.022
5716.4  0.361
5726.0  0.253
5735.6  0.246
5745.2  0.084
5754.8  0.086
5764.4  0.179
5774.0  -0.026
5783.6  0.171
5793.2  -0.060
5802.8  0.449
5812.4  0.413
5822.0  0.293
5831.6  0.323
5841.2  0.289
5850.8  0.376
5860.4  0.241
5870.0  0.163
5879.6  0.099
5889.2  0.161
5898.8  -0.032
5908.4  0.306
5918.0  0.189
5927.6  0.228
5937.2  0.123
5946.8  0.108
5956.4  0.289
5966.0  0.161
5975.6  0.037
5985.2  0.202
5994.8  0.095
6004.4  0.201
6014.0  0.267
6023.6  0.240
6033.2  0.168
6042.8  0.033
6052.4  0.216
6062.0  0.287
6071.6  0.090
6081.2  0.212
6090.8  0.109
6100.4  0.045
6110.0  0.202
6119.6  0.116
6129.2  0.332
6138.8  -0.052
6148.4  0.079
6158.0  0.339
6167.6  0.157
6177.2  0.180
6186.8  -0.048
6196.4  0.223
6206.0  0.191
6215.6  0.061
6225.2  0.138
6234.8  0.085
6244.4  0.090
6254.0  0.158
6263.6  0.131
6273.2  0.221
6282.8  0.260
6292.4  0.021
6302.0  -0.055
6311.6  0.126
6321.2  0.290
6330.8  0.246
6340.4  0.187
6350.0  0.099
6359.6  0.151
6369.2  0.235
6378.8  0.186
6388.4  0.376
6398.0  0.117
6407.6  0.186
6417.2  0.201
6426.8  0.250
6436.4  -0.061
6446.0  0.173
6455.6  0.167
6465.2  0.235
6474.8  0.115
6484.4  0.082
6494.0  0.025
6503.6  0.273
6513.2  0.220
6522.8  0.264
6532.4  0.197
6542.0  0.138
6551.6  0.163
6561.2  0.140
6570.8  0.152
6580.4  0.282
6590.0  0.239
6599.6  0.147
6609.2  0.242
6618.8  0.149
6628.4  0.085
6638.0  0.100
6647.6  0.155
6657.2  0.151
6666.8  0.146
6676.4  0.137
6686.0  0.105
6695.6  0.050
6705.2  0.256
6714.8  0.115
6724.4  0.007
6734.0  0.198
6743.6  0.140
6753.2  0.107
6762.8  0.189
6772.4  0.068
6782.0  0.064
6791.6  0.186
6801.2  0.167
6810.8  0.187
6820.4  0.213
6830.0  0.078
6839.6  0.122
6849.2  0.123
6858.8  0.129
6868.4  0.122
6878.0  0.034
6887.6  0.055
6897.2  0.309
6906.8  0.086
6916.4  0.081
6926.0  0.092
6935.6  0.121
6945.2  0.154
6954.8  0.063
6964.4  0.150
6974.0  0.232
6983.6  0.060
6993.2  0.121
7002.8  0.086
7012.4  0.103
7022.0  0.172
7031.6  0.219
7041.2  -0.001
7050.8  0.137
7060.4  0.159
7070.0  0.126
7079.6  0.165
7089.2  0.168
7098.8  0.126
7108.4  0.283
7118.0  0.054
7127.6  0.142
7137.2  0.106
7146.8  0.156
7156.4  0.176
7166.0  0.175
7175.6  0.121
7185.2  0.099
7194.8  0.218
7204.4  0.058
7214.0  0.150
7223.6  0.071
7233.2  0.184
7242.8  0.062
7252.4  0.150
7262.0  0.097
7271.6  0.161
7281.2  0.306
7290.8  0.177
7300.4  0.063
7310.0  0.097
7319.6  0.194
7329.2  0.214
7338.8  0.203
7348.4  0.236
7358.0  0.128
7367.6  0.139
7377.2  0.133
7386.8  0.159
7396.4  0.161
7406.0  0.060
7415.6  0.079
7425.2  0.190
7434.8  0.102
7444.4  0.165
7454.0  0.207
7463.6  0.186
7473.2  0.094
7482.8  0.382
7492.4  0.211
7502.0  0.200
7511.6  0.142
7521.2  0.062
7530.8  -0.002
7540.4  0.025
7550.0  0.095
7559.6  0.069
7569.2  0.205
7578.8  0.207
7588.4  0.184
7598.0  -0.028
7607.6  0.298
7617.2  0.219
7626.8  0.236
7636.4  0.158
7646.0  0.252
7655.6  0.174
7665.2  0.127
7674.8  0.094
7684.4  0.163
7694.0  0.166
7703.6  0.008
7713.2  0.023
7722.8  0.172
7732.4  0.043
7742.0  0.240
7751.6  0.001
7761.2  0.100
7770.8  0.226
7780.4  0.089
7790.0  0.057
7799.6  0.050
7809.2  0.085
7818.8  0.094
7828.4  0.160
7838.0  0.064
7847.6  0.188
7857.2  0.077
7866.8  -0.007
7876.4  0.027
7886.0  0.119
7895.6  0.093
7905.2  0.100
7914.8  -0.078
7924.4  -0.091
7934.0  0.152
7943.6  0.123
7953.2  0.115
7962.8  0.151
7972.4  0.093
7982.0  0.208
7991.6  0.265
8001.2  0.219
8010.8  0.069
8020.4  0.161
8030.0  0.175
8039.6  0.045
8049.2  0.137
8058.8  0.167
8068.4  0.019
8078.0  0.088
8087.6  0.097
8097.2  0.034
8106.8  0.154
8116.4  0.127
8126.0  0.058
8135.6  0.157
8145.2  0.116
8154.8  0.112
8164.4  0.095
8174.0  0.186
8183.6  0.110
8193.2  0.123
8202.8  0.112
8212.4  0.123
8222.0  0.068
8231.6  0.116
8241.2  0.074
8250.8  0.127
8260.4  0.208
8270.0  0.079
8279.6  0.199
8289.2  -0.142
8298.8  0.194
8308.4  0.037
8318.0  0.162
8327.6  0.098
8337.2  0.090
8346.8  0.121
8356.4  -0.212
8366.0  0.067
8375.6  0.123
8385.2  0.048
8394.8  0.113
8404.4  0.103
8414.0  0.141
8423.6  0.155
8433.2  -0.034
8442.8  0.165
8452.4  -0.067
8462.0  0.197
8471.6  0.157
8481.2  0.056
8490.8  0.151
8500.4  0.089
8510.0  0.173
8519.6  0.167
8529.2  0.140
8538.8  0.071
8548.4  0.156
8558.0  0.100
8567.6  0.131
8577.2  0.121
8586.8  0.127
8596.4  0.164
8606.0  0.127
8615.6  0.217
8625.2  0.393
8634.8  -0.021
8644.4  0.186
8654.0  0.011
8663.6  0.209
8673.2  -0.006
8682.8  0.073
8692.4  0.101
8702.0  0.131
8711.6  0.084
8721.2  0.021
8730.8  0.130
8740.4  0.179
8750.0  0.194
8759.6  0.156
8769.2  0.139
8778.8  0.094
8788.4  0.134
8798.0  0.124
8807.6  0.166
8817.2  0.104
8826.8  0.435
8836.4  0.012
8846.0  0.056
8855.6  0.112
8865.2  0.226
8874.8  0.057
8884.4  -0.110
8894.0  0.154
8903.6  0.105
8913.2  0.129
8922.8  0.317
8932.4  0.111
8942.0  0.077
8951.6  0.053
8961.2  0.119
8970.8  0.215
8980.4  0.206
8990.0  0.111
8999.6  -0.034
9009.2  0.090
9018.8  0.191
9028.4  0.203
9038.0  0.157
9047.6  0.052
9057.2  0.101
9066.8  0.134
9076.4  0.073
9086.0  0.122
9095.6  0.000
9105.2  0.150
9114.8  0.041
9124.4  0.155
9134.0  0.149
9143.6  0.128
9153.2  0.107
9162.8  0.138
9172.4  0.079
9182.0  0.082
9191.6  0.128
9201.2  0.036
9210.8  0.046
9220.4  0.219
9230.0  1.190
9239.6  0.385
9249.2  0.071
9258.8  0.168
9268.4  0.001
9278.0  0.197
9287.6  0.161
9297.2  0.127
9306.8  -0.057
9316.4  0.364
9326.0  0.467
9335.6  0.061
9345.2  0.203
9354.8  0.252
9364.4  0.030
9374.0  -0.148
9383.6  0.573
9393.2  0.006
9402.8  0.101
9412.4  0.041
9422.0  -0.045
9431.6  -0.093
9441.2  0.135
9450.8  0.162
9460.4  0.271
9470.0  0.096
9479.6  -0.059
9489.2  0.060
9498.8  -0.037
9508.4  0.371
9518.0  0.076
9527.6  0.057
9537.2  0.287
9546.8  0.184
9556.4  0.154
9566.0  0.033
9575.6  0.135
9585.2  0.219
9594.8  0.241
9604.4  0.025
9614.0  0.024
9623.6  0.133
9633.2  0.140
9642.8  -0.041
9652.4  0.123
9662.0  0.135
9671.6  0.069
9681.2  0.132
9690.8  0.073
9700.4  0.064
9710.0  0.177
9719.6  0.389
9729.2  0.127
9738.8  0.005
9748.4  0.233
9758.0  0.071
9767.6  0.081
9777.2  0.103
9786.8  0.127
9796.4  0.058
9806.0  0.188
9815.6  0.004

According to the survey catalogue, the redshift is 1.48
